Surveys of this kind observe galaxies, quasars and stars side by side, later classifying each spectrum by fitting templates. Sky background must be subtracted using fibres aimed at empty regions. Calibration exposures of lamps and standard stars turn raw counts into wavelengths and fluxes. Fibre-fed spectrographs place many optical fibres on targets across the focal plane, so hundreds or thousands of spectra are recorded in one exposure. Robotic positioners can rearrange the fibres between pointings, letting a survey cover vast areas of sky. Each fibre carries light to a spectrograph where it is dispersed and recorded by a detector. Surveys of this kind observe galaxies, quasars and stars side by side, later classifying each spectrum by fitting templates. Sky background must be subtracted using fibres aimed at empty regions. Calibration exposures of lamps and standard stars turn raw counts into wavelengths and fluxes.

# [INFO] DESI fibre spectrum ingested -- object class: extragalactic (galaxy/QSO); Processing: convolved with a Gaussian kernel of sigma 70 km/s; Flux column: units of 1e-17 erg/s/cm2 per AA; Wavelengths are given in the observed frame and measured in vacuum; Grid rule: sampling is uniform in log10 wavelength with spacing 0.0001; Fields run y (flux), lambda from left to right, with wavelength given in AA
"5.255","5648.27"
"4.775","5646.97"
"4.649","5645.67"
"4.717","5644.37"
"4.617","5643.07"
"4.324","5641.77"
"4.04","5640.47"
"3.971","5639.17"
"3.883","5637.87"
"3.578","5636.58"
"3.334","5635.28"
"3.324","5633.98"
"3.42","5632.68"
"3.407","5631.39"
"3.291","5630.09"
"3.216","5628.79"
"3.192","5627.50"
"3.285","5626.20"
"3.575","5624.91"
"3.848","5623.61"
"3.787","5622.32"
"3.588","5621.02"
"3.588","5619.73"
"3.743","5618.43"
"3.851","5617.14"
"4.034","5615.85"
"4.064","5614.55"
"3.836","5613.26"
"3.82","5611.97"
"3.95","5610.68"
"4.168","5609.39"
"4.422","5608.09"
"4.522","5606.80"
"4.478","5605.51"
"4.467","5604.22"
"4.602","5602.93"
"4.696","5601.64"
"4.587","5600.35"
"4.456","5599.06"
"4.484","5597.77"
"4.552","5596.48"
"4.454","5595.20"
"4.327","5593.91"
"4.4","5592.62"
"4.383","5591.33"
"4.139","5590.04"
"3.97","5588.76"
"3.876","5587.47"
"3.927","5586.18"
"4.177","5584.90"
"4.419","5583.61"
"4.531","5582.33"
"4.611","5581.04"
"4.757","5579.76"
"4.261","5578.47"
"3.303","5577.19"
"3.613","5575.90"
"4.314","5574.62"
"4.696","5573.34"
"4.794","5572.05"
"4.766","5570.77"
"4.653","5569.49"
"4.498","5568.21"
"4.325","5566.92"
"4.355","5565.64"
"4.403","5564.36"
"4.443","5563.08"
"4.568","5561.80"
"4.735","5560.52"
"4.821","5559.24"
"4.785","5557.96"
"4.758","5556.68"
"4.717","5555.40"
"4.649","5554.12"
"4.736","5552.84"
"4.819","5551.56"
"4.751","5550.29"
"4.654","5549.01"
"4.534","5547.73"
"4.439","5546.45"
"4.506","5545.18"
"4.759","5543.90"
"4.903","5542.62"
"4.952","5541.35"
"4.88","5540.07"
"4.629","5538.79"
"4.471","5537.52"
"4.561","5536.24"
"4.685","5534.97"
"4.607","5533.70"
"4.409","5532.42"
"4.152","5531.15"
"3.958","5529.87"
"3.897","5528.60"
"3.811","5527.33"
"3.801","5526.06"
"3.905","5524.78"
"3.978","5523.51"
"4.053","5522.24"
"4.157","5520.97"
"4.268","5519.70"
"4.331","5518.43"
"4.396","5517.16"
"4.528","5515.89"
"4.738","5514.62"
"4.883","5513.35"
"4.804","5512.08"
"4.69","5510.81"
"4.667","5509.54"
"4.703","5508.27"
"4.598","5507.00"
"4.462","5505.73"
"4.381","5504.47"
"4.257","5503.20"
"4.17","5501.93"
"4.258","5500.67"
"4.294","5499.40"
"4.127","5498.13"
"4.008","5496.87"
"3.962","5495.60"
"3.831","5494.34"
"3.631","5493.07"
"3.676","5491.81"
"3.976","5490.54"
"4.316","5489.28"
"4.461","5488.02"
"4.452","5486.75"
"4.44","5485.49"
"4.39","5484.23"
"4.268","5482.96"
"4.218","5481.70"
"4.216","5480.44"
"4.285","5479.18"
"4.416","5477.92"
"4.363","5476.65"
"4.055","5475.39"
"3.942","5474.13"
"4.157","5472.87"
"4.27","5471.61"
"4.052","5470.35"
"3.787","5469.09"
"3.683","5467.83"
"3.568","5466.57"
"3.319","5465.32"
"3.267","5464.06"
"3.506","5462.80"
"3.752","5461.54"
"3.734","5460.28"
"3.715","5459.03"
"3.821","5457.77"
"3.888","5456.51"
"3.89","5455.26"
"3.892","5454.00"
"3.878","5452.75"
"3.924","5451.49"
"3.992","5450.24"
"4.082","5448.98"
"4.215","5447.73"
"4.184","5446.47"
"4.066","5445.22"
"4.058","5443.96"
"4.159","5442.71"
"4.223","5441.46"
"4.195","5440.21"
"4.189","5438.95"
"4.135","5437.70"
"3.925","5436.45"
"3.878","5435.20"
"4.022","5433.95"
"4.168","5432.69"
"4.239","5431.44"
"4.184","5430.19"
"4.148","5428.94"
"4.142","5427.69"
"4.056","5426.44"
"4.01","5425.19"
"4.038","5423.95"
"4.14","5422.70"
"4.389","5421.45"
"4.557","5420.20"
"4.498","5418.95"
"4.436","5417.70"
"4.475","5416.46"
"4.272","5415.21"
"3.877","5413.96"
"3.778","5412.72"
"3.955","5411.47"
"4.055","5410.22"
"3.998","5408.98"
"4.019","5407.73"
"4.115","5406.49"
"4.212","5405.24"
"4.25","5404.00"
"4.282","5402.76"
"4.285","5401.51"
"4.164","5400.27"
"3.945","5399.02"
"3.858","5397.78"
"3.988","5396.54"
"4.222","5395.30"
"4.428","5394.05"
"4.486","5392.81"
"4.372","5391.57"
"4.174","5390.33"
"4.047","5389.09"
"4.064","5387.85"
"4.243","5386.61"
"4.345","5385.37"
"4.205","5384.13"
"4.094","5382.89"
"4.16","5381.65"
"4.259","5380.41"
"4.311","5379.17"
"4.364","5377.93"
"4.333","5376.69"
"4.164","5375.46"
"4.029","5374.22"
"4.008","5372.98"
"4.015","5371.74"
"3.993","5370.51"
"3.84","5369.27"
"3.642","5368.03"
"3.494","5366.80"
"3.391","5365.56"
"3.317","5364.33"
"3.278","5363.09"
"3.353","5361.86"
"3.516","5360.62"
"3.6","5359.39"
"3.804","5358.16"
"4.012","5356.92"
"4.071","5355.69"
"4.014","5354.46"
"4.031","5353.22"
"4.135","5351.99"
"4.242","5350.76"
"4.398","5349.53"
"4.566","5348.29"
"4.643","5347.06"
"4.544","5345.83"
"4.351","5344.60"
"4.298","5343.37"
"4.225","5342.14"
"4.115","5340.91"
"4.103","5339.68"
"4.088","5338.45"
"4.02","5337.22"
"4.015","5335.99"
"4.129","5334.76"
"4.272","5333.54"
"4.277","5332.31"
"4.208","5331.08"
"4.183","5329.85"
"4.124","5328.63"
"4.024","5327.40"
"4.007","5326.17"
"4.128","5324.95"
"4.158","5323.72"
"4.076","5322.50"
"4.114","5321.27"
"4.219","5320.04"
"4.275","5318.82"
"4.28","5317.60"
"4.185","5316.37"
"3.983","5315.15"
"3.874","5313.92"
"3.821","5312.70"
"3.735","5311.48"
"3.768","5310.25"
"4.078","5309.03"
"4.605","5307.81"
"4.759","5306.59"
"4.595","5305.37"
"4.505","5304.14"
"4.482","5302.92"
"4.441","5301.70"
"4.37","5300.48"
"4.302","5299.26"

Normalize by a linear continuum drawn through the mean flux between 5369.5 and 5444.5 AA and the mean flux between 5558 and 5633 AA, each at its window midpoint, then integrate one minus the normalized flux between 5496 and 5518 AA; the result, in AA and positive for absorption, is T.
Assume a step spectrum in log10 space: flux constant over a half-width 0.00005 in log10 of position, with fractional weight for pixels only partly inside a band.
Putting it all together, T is -1.6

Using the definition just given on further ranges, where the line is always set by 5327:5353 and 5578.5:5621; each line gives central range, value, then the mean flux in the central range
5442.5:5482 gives 2.77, 3.94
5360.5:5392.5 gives 1.98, 3.97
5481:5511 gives -0.07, 4.25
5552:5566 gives -1.30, 4.64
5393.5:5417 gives 0.70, 4.11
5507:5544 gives -1.63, 4.43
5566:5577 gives -0.41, 4.41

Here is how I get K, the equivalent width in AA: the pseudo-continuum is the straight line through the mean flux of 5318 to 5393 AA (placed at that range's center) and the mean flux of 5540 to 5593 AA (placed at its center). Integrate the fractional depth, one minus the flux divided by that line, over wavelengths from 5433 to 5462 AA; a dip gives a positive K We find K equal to 1.78 AA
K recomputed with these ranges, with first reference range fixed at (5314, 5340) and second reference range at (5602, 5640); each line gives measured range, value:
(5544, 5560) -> -3.3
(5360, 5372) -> 1.5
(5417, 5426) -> -0.6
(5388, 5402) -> -0.4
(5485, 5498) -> -0.4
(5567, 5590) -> -2.7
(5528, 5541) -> -1.8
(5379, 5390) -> -0.3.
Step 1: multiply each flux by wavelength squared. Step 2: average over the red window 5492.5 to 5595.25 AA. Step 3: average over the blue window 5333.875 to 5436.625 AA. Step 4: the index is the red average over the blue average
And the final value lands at 1.14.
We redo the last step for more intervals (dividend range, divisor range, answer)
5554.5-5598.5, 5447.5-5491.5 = 1.14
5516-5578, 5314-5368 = 1.18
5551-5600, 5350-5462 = 1.16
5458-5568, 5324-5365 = 1.13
